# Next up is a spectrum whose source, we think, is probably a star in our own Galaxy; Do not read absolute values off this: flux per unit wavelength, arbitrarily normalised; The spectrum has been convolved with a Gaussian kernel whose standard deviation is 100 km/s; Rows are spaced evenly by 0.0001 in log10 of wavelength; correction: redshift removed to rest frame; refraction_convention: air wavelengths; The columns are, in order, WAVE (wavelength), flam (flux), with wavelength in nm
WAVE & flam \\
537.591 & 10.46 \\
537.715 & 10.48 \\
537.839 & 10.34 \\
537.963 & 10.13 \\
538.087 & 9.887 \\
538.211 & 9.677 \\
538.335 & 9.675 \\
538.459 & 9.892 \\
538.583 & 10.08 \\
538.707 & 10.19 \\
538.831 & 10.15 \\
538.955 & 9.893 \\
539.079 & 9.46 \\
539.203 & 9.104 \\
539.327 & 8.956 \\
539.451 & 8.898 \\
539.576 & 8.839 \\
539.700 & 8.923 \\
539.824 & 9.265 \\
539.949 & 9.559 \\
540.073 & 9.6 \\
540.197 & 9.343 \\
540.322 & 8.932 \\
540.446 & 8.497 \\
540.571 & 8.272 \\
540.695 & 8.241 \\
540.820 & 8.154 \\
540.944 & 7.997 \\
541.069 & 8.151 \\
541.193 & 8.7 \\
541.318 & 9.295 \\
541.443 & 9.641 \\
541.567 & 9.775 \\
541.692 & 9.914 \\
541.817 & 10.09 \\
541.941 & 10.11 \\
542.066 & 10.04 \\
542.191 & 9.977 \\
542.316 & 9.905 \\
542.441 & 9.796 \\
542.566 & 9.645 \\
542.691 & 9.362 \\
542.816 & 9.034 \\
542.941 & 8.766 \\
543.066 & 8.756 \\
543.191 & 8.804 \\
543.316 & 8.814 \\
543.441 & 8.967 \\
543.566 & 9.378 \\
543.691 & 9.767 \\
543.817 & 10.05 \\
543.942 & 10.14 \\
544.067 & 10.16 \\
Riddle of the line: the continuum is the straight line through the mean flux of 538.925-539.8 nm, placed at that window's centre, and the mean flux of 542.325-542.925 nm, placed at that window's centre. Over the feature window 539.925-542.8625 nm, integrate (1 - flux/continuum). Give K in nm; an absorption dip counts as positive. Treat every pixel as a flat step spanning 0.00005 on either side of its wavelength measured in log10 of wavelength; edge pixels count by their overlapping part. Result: 0.025 nm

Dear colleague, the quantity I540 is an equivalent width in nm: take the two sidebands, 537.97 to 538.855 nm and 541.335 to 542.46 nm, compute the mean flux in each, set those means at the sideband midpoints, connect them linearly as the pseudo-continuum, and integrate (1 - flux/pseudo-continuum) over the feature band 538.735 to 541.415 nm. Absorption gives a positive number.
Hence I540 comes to 0.25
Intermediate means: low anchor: 9.94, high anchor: 9.9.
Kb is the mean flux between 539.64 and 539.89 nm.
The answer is 9.09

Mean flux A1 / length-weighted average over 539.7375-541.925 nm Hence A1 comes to 9.05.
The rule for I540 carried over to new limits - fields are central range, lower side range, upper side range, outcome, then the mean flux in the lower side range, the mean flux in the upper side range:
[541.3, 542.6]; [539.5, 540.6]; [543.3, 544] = -0.076 nm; 9.04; 9.56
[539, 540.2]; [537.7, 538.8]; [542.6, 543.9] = 0.073 nm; 10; 9.2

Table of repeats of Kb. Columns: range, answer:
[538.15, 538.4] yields 9.68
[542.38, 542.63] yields 9.71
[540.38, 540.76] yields 8.34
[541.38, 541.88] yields 9.87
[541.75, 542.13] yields 10.1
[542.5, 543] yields 9.21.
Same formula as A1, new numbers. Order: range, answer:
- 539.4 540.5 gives 9.1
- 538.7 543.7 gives 9.23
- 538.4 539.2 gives 9.89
